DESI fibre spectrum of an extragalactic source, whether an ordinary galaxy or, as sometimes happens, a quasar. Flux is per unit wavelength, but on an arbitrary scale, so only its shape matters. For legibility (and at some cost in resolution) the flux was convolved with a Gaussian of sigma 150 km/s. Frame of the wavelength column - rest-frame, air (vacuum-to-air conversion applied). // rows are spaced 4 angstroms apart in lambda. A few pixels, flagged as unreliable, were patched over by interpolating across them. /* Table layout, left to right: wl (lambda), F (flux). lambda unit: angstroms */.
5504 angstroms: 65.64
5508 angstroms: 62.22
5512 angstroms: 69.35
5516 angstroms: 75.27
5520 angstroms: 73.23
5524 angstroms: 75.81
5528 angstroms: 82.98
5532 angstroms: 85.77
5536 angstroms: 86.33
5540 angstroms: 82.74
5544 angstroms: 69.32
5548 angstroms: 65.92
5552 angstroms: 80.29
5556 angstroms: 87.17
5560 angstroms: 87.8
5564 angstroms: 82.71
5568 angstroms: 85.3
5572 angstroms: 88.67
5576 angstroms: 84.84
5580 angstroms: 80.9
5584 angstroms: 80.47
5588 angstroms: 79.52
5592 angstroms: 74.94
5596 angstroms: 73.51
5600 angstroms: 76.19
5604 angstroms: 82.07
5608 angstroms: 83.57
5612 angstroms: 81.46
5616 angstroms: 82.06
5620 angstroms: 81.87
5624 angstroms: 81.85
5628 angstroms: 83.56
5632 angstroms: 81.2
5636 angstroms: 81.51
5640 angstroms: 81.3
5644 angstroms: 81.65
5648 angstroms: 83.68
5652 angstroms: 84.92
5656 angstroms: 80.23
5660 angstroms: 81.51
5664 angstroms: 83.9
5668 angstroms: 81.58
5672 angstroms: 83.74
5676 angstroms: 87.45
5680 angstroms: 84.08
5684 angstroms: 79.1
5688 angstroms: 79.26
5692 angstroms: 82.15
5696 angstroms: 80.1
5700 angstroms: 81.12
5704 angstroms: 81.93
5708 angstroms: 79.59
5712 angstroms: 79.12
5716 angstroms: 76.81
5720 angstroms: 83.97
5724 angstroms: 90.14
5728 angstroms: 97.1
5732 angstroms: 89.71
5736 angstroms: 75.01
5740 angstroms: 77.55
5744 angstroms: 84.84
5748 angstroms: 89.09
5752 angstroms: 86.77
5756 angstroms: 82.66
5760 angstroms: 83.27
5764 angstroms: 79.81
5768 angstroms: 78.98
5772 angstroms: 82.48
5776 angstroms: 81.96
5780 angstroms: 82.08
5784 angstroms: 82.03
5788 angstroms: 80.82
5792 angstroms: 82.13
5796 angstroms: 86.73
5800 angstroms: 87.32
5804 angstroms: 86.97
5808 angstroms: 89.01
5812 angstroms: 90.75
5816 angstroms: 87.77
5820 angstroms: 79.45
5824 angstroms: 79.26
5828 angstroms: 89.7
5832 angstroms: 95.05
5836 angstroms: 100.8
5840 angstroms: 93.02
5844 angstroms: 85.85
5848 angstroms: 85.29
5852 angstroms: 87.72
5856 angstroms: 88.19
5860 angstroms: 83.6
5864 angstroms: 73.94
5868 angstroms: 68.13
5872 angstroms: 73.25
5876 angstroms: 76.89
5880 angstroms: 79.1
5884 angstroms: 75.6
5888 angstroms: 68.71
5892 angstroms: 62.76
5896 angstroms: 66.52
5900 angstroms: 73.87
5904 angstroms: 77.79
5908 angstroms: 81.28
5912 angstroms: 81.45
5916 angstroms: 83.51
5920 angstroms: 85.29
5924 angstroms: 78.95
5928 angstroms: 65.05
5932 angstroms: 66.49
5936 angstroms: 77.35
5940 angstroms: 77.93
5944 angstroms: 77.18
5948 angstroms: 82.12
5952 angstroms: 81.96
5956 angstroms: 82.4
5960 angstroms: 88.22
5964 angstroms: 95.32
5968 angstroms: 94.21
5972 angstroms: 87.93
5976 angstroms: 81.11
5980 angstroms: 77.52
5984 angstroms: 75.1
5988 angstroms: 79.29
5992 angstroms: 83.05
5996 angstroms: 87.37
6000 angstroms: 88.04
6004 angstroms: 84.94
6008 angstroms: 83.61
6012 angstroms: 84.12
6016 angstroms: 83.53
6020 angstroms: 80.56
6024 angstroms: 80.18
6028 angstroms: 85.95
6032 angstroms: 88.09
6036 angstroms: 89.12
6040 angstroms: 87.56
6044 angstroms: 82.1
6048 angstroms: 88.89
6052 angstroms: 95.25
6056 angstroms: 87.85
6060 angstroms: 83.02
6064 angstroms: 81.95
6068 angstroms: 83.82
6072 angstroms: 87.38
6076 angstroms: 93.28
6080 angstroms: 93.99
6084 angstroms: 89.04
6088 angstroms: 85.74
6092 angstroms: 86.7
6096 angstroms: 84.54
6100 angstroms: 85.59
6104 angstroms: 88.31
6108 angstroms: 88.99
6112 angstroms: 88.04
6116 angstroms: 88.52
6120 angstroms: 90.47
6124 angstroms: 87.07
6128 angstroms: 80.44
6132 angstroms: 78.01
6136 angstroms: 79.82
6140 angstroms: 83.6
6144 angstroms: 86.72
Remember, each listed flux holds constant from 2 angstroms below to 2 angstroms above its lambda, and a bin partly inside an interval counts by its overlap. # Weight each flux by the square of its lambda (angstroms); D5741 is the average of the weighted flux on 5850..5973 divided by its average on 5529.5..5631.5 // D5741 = 1.1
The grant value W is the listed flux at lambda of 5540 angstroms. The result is 82.74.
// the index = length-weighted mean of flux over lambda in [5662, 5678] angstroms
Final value 84.2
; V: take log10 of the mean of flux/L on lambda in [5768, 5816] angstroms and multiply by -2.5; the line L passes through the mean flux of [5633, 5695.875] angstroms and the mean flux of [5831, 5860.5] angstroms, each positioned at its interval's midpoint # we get 0.04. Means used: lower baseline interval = 82.3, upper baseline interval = 90.1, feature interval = 84.6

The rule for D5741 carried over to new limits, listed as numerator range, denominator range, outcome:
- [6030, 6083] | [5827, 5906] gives 1.17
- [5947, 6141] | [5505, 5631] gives 1.27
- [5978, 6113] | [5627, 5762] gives 1.16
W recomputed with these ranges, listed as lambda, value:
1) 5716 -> 76.81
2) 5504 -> 65.64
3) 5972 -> 87.93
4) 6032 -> 88.09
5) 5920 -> 85.29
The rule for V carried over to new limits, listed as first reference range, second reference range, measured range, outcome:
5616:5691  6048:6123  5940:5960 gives 0.06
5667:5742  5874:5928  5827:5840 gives -0.21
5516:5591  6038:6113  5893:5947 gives 0.12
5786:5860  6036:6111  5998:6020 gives 0.04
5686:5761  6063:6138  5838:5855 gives -0.05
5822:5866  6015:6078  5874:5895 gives 0.20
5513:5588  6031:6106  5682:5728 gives 0.01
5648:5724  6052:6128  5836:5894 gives 0.07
